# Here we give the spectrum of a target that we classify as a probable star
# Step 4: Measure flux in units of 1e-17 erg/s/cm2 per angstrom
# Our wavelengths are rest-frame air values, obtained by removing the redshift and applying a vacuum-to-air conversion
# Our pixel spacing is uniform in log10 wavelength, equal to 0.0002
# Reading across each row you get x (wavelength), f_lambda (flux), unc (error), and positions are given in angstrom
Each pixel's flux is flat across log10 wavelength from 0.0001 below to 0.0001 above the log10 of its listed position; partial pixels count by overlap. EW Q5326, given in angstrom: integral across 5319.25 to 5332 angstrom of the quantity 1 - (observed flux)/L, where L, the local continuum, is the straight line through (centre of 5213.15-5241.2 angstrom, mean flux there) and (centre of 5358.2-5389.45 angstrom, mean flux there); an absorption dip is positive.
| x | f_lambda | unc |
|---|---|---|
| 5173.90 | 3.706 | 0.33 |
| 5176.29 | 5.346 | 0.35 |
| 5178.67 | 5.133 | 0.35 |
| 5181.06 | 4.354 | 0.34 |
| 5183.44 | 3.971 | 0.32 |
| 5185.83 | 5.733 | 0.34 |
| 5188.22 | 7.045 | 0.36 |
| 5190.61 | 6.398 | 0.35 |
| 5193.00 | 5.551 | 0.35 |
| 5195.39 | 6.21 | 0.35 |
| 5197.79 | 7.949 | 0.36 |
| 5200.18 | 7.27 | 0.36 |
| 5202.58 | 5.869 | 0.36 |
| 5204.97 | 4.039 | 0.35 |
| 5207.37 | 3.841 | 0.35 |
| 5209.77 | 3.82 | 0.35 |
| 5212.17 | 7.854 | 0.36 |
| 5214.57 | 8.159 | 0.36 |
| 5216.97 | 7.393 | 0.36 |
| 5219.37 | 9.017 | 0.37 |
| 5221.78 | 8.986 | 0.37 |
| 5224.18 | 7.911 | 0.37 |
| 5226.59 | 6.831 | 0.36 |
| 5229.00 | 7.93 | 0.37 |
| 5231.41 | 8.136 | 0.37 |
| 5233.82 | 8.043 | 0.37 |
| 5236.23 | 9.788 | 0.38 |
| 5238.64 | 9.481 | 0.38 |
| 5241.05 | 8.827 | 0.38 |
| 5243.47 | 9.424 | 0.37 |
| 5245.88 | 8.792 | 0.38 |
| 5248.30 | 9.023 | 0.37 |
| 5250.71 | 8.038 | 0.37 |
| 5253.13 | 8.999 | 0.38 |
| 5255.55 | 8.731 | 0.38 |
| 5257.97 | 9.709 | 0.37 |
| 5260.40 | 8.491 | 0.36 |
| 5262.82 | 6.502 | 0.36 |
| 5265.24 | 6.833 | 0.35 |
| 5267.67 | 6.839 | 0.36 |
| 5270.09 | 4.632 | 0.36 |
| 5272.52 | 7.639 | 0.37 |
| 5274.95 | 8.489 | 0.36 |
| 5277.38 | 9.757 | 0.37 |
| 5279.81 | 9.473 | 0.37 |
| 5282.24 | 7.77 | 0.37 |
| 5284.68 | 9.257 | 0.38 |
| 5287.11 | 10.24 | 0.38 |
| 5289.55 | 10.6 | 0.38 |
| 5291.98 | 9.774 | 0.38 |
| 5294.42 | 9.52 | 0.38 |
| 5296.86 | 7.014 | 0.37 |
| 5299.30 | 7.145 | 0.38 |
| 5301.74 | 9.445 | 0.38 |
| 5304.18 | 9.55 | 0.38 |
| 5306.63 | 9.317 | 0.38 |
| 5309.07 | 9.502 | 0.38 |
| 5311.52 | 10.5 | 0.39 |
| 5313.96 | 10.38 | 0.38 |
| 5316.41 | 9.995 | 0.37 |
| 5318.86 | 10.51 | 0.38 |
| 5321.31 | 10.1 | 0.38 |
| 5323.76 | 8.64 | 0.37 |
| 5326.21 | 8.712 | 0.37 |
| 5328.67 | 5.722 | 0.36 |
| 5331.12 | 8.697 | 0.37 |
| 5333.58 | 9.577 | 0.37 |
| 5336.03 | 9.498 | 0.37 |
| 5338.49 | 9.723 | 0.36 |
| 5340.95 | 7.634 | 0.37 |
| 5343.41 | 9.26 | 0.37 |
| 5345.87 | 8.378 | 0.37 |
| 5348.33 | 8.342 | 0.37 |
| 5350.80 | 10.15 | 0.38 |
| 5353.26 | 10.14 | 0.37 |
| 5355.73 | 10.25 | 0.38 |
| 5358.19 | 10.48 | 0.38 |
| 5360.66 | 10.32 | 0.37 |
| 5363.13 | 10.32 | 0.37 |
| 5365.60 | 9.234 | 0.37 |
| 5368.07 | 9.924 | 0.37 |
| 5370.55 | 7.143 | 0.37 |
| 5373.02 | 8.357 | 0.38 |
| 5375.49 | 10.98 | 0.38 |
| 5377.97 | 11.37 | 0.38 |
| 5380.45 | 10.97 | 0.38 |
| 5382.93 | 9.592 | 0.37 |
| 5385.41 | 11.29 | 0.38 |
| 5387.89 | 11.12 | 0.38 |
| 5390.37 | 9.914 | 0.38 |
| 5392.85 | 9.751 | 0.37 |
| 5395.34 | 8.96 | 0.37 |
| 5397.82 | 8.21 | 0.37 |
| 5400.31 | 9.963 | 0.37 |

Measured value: 1.3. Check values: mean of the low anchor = 8.36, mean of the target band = 8.51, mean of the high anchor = 10.1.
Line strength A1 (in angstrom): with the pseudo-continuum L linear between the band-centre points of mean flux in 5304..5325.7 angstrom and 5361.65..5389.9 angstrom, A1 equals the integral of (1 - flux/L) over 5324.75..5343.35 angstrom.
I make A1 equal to 2.49 angstrom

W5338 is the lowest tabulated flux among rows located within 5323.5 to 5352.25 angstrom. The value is 5.722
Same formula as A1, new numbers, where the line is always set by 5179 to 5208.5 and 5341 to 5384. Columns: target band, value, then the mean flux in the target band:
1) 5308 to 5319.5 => -2.24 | 10.2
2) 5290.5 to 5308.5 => -1.55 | 8.88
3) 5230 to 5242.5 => -4.06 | 8.85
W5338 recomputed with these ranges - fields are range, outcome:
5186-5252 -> 3.82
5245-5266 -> 6.502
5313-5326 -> 8.64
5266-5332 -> 4.632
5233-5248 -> 8.043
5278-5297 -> 7.014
